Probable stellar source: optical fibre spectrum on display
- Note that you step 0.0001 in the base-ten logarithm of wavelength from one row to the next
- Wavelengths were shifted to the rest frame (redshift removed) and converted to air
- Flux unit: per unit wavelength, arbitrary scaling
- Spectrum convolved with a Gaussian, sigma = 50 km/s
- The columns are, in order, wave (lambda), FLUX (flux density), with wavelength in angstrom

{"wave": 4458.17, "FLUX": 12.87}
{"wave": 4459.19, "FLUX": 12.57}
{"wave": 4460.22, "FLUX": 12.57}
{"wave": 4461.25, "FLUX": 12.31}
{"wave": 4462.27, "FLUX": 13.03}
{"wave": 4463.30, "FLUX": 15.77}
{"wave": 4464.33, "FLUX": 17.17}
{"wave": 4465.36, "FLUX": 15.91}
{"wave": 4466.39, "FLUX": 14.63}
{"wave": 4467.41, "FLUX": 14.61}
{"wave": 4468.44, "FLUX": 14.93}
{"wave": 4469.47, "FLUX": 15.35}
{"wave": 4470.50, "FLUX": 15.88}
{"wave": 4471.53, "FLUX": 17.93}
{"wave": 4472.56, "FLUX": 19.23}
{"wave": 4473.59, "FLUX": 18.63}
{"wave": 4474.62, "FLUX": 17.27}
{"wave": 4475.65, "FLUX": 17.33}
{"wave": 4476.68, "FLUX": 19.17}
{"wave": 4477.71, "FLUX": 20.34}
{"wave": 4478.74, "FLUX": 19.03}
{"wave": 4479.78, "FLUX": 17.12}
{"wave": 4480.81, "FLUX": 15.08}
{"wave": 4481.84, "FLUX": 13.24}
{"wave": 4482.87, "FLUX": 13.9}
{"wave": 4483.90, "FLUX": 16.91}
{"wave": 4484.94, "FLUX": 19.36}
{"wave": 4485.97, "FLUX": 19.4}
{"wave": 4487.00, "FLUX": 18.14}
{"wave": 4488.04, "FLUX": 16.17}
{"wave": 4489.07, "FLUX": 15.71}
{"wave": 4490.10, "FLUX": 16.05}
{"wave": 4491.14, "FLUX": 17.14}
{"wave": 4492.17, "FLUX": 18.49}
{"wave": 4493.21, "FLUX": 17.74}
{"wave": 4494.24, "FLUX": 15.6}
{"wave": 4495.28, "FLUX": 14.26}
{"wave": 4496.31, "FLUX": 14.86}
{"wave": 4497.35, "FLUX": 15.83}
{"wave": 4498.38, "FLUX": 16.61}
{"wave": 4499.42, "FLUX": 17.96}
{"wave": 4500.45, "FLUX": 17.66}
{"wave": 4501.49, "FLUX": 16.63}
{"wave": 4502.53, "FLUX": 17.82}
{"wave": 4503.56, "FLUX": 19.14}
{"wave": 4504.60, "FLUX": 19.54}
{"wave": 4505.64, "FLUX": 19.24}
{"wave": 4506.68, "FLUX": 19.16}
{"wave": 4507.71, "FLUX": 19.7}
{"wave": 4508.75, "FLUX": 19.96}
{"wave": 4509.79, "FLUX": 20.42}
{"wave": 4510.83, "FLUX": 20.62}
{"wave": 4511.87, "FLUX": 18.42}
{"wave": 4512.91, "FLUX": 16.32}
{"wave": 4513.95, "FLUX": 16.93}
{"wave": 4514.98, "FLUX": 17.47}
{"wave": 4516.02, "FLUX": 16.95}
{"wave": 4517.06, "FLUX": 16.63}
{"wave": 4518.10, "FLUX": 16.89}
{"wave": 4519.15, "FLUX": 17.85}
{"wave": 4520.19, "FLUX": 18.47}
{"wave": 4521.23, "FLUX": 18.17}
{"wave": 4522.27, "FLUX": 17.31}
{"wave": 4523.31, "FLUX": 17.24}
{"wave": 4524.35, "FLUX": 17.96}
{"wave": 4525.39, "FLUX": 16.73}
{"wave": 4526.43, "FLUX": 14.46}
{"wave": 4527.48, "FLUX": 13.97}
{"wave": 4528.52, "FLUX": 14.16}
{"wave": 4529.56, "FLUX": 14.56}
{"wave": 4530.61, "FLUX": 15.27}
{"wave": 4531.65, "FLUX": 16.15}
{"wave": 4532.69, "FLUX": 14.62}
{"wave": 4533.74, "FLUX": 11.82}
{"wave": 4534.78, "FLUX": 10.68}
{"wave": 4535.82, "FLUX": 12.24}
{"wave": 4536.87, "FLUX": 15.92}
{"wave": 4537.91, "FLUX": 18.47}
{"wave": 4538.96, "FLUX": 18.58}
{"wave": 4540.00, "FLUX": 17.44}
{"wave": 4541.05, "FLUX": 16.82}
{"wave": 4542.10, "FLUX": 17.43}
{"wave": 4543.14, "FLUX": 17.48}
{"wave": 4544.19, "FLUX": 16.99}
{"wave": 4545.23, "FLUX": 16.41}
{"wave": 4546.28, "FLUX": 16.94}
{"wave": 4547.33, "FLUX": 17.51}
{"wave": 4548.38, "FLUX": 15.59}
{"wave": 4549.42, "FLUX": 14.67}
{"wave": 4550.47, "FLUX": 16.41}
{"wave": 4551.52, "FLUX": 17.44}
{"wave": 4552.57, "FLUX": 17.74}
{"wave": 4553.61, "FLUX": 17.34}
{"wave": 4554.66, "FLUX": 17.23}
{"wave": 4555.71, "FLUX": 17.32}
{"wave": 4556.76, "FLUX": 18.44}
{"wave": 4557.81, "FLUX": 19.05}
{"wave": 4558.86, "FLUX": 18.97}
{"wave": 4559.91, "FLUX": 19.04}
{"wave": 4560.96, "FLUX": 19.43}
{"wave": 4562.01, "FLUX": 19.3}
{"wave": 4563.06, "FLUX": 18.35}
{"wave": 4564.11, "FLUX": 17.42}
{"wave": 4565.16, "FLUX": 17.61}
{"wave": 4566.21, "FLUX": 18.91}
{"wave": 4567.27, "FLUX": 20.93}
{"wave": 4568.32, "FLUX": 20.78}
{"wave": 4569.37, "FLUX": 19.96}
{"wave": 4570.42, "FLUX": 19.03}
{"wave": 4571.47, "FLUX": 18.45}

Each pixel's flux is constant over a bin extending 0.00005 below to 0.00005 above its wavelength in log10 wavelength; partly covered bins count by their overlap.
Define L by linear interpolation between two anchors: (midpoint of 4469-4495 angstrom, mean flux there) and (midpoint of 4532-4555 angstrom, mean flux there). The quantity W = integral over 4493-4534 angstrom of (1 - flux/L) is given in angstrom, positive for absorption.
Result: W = -1.0 angstrom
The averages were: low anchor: 17.2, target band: 17.1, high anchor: 16.2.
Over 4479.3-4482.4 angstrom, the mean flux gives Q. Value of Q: 15.1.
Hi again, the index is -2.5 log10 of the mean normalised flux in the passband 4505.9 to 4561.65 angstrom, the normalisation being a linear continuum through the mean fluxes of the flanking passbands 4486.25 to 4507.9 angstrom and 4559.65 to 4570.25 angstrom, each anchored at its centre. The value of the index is 0.08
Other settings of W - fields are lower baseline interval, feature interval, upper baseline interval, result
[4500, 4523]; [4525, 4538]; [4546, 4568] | 2.66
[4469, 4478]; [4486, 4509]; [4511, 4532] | -0.25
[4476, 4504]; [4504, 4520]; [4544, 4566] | -1.11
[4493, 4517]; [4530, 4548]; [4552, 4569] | 2.34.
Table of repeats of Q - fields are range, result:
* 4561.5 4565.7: 18.2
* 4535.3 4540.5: 16.5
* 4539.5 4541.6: 17.1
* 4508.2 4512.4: 19.8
